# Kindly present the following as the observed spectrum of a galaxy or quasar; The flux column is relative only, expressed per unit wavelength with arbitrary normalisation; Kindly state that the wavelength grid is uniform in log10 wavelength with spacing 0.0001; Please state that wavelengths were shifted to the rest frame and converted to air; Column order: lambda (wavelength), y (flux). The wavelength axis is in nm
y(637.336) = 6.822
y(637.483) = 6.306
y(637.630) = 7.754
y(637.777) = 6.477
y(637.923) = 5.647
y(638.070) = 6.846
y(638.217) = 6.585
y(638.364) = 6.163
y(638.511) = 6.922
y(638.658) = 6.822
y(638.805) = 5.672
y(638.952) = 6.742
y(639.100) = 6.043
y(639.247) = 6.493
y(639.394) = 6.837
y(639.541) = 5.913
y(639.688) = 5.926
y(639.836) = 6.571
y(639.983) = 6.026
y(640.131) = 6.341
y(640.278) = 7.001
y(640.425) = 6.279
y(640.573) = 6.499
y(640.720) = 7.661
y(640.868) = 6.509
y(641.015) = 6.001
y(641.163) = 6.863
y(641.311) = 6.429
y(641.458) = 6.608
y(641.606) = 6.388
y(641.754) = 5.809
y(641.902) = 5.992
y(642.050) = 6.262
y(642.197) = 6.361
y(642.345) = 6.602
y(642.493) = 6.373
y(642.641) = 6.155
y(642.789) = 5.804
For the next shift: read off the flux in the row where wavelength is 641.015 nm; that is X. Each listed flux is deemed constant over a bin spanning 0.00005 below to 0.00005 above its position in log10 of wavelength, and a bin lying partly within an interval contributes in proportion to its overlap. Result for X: 6.001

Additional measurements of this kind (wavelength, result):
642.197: 6.361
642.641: 6.155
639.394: 6.837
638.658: 6.822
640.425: 6.279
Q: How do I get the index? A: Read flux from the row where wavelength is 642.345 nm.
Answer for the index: 6.602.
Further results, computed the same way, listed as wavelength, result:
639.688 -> 5.926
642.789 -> 5.804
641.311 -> 6.429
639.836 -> 6.571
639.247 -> 6.493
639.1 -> 6.043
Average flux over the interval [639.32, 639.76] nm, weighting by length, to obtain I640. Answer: 6.24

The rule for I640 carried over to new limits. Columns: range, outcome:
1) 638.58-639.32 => 6.35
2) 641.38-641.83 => 6.27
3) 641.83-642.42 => 6.31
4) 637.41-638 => 6.55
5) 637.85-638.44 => 6.32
